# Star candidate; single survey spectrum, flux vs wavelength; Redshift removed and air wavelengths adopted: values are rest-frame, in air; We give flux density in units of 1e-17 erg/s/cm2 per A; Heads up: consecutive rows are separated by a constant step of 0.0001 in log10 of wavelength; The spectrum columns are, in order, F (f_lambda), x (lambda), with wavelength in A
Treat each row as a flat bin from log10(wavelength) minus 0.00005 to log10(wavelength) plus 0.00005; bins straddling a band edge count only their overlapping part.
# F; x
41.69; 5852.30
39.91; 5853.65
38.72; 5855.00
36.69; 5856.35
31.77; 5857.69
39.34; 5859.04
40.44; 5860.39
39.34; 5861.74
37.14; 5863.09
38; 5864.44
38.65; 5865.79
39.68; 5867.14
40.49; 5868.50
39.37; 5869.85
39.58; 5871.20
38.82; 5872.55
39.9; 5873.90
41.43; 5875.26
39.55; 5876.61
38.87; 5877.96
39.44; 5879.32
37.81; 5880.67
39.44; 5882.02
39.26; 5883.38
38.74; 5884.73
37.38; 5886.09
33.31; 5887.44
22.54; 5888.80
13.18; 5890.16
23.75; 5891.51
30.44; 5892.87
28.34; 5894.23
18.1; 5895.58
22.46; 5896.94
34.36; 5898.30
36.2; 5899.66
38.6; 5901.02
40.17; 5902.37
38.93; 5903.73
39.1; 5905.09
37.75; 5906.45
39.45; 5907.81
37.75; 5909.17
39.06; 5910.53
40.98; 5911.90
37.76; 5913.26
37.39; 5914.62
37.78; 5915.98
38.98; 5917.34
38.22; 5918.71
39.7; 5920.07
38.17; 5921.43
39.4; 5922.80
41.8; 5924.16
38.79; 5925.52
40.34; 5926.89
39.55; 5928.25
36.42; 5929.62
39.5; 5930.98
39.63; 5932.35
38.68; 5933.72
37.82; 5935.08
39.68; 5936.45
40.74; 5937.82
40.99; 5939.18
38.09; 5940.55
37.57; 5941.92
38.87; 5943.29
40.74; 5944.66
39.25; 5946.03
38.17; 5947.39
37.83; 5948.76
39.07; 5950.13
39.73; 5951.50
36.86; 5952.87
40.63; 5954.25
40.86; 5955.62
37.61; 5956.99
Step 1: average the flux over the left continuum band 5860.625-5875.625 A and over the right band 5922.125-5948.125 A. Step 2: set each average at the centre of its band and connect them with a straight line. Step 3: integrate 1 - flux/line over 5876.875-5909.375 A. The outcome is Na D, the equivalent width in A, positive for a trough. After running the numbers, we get 4.7 A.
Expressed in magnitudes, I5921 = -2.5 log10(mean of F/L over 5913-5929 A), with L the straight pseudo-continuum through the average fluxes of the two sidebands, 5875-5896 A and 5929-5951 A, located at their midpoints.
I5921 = -0.06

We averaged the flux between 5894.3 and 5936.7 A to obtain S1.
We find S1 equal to 37.4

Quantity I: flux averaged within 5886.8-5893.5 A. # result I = 24.5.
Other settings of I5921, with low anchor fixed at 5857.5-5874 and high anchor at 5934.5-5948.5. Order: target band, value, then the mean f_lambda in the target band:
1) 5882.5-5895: 0.29 mag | 29.7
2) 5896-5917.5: 0.06 mag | 37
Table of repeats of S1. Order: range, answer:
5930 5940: 39.5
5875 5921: 35.2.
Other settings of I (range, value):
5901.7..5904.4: 39.5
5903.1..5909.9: 38.6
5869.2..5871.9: 39.5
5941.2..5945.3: 39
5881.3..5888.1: 37.7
